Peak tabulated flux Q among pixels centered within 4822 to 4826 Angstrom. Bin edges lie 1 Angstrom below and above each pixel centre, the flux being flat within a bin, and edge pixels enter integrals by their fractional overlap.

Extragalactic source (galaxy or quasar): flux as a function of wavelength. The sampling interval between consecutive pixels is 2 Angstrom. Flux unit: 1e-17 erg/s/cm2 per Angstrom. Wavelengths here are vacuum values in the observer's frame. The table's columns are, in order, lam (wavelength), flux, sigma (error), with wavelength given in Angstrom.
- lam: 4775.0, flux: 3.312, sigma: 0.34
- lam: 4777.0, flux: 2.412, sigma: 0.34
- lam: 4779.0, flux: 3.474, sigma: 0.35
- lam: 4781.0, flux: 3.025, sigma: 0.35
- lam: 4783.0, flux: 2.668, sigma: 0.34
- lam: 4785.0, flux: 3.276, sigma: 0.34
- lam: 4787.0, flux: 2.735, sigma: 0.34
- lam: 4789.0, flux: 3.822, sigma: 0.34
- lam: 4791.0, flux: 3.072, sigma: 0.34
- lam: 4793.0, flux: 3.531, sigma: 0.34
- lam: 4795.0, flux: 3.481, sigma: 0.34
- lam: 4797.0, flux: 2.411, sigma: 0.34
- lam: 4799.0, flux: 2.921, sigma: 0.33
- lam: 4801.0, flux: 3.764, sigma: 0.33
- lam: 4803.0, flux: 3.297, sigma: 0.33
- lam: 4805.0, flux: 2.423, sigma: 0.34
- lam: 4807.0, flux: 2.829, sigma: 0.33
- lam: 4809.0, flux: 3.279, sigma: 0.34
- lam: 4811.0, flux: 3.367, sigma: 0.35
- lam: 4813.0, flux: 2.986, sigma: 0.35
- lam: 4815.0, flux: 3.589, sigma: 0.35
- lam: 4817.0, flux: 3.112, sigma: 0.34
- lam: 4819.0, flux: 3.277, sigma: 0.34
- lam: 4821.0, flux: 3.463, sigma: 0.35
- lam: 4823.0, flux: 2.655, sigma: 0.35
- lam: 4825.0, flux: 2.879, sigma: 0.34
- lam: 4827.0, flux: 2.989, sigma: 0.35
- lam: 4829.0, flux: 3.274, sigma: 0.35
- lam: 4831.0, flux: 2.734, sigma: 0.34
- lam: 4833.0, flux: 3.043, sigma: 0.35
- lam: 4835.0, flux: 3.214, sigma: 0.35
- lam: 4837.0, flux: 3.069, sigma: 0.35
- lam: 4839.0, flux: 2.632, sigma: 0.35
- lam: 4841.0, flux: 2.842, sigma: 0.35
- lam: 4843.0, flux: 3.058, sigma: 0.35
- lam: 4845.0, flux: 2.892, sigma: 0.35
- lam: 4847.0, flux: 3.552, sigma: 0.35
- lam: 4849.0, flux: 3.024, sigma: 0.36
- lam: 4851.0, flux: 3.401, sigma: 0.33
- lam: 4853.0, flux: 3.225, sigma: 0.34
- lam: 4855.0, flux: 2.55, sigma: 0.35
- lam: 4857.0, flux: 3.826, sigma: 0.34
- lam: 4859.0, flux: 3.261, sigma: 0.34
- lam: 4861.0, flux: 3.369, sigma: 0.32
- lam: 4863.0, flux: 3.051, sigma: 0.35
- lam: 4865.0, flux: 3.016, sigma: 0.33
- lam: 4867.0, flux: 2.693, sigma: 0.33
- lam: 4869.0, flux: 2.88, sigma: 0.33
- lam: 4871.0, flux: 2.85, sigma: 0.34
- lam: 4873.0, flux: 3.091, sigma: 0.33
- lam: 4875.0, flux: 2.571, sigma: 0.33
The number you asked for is 2.879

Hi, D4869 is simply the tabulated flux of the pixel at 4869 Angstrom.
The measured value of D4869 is 2.88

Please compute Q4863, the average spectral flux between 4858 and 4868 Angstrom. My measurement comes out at 3.08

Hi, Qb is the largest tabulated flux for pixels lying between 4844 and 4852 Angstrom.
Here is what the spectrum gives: 3.552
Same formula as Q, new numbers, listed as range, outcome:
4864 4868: 3.016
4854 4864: 3.826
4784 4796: 3.822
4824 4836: 3.274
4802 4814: 3.367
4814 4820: 3.589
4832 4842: 3.214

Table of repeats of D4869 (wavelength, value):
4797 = 2.411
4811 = 3.367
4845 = 2.892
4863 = 3.051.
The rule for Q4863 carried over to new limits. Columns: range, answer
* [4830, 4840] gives 2.94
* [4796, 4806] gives 2.96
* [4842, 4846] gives 2.97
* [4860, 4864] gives 3.21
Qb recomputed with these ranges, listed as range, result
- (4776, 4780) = 3.474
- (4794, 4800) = 3.481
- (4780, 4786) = 3.276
